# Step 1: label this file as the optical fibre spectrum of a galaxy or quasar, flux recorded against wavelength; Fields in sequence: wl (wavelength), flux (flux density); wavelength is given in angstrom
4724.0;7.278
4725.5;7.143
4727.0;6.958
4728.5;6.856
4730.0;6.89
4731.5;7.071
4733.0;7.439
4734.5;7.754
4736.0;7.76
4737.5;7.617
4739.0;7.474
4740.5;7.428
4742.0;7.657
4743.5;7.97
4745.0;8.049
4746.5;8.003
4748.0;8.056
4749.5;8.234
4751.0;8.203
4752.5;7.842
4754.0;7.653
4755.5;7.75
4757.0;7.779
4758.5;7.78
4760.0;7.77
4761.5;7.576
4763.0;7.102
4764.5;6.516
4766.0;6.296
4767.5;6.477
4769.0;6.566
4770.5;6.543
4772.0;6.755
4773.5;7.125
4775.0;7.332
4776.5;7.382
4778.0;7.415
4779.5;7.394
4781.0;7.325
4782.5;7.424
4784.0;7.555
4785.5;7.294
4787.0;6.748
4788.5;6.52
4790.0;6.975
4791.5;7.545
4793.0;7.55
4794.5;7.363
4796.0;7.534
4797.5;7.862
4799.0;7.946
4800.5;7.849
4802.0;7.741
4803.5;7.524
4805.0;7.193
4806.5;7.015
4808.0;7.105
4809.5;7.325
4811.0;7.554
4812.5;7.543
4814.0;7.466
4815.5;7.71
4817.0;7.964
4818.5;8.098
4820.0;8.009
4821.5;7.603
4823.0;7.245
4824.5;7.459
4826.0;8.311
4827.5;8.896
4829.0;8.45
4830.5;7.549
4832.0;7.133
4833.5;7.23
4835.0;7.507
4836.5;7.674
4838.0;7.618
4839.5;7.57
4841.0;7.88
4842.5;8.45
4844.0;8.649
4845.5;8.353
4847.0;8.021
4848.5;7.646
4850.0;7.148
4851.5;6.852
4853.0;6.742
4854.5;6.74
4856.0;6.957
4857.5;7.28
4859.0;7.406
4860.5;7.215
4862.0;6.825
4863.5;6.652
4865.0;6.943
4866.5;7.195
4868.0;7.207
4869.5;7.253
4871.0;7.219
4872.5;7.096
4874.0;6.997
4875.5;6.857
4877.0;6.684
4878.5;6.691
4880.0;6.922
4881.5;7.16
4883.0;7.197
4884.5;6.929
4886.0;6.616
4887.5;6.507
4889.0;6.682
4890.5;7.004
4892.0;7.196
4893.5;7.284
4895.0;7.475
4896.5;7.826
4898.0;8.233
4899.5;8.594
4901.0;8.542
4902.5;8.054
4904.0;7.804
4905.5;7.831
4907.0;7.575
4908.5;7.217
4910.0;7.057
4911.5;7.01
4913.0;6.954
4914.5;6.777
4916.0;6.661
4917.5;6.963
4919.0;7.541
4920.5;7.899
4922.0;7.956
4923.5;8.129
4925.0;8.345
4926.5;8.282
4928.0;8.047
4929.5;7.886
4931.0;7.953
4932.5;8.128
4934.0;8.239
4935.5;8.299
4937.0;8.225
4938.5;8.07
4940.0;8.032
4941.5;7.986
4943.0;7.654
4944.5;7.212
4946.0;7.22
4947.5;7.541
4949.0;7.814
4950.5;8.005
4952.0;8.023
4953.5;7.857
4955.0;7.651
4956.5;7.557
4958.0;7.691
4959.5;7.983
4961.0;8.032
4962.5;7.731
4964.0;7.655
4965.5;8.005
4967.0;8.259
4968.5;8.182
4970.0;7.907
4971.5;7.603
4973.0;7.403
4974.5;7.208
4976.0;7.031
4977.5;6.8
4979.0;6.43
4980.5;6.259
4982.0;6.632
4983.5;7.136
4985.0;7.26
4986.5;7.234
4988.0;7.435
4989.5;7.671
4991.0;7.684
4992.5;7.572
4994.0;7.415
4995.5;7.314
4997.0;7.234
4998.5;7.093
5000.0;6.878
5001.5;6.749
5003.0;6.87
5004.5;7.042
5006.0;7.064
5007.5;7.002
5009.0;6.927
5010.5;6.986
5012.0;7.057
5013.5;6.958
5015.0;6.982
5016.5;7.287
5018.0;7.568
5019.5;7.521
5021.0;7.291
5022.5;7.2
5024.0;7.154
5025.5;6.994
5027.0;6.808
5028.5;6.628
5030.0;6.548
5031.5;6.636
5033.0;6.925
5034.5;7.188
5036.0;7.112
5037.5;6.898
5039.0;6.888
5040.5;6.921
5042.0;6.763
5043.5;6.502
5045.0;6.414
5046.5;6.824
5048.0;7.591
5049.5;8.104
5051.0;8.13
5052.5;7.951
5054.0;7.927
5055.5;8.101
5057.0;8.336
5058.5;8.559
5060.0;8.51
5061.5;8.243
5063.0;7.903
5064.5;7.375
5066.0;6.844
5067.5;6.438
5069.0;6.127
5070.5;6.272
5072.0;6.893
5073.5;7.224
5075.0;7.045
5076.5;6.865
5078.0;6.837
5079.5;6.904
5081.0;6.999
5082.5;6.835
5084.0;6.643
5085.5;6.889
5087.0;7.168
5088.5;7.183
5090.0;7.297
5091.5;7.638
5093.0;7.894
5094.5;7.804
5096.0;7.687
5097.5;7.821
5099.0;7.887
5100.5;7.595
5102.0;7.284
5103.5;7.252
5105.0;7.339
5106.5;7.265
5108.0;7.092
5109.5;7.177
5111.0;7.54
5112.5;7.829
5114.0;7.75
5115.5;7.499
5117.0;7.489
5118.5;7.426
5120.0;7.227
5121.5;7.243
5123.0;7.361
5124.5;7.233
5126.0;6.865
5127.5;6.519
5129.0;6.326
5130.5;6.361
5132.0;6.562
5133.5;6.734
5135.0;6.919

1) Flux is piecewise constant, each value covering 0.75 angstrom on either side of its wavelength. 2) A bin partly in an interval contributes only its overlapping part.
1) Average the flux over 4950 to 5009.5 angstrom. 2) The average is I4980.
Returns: 7.39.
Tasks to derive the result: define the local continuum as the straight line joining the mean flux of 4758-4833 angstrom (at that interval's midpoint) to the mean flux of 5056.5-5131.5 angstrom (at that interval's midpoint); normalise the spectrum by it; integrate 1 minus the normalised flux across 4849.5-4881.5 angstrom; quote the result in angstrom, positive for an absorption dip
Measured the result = 1.6 angstrom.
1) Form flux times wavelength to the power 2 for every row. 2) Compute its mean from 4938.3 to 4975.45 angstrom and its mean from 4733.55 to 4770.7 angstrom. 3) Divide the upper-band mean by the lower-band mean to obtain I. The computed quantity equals 1.1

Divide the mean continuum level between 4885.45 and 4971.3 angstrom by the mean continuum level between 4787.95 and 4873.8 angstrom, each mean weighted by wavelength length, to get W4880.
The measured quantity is 1.03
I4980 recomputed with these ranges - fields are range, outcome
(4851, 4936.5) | 7.37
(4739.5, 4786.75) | 7.42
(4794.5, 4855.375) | 7.65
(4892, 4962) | 7.76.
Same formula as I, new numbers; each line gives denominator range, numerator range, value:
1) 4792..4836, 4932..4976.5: 1.08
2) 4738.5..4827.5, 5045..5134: 1.11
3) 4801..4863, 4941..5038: 1.03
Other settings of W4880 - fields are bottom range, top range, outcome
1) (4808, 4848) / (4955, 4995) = 0.96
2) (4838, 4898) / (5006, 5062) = 1.01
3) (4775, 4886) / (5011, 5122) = 0.98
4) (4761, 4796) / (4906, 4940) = 1.09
